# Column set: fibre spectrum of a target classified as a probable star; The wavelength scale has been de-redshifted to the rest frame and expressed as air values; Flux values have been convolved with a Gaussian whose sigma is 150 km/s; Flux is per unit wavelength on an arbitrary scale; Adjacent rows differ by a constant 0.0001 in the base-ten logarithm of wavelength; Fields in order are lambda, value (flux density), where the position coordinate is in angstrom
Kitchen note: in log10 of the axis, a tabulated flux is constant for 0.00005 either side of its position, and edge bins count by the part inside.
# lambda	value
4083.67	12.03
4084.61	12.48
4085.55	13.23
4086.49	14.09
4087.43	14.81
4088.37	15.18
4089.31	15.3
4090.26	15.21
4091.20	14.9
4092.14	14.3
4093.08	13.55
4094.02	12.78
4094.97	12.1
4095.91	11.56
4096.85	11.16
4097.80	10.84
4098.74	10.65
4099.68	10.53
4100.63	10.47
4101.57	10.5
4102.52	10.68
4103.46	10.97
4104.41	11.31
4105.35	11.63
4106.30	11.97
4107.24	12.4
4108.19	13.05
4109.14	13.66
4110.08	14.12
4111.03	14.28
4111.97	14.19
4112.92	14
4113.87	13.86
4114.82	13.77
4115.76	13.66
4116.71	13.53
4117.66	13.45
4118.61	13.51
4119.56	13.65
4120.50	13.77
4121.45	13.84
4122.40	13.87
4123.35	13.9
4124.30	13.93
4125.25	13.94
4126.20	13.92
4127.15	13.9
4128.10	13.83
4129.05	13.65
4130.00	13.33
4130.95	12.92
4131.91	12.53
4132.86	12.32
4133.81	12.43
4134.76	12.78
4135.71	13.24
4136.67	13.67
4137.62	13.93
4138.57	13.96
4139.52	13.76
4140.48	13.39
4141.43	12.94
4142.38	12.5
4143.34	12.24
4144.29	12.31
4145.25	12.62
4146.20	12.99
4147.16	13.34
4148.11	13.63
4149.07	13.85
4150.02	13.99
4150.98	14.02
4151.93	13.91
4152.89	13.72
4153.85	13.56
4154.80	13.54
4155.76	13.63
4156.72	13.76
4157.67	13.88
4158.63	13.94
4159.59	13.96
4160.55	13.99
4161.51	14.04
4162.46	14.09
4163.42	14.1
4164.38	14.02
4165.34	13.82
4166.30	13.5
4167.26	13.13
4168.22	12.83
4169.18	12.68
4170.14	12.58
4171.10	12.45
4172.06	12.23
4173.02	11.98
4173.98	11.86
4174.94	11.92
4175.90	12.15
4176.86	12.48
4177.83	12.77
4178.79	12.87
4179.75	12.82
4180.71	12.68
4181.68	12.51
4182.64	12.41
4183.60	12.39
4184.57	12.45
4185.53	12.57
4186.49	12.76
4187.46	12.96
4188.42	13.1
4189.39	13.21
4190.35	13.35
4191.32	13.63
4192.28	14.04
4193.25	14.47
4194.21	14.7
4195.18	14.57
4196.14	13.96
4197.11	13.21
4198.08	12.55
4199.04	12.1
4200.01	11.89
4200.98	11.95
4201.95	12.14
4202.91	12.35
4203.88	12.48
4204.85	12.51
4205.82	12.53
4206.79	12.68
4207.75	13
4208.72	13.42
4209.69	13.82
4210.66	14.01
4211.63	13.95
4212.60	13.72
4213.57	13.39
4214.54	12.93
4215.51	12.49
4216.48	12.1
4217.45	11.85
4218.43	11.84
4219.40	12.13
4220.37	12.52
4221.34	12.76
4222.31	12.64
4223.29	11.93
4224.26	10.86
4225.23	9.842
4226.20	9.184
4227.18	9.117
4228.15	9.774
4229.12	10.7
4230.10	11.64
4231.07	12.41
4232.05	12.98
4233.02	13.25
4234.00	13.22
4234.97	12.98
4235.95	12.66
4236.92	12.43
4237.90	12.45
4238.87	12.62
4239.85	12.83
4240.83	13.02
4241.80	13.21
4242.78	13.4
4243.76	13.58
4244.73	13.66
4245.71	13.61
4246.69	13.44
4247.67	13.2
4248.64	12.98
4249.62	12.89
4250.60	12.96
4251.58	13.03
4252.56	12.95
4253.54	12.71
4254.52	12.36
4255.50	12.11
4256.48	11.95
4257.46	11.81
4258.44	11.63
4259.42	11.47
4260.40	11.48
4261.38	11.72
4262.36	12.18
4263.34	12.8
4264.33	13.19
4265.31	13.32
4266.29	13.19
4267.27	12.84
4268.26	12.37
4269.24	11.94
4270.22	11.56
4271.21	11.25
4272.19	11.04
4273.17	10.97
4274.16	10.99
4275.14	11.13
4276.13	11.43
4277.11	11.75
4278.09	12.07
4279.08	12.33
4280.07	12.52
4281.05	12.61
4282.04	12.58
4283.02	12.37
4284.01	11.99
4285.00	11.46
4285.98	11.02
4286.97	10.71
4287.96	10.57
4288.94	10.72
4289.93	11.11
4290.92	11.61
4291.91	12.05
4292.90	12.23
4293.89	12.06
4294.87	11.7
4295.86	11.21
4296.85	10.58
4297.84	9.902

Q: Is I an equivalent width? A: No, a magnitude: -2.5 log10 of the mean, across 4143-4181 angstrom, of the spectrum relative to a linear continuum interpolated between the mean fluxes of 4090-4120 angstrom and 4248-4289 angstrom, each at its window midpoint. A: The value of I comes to -0.06 mag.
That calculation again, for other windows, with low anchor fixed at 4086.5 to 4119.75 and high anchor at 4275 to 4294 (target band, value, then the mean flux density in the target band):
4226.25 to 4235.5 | 0.04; 11.7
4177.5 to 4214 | -0.06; 13.1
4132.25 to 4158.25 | -0.06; 13.3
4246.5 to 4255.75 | -0.08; 12.9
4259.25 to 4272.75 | -0.03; 12.2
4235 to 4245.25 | -0.09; 13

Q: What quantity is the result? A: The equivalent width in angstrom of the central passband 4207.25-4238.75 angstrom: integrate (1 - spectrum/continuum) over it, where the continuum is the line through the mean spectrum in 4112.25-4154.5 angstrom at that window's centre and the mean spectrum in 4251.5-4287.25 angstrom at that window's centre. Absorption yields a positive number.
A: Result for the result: 0.6 angstrom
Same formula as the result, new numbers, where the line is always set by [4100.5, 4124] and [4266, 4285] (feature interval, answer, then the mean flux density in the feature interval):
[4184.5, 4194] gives -0.64 angstrom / 13.3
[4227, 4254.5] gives -1.18 angstrom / 12.7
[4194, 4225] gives -0.95 angstrom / 12.7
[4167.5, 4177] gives 0.21 angstrom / 12.3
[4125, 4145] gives -0.53 angstrom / 13.2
